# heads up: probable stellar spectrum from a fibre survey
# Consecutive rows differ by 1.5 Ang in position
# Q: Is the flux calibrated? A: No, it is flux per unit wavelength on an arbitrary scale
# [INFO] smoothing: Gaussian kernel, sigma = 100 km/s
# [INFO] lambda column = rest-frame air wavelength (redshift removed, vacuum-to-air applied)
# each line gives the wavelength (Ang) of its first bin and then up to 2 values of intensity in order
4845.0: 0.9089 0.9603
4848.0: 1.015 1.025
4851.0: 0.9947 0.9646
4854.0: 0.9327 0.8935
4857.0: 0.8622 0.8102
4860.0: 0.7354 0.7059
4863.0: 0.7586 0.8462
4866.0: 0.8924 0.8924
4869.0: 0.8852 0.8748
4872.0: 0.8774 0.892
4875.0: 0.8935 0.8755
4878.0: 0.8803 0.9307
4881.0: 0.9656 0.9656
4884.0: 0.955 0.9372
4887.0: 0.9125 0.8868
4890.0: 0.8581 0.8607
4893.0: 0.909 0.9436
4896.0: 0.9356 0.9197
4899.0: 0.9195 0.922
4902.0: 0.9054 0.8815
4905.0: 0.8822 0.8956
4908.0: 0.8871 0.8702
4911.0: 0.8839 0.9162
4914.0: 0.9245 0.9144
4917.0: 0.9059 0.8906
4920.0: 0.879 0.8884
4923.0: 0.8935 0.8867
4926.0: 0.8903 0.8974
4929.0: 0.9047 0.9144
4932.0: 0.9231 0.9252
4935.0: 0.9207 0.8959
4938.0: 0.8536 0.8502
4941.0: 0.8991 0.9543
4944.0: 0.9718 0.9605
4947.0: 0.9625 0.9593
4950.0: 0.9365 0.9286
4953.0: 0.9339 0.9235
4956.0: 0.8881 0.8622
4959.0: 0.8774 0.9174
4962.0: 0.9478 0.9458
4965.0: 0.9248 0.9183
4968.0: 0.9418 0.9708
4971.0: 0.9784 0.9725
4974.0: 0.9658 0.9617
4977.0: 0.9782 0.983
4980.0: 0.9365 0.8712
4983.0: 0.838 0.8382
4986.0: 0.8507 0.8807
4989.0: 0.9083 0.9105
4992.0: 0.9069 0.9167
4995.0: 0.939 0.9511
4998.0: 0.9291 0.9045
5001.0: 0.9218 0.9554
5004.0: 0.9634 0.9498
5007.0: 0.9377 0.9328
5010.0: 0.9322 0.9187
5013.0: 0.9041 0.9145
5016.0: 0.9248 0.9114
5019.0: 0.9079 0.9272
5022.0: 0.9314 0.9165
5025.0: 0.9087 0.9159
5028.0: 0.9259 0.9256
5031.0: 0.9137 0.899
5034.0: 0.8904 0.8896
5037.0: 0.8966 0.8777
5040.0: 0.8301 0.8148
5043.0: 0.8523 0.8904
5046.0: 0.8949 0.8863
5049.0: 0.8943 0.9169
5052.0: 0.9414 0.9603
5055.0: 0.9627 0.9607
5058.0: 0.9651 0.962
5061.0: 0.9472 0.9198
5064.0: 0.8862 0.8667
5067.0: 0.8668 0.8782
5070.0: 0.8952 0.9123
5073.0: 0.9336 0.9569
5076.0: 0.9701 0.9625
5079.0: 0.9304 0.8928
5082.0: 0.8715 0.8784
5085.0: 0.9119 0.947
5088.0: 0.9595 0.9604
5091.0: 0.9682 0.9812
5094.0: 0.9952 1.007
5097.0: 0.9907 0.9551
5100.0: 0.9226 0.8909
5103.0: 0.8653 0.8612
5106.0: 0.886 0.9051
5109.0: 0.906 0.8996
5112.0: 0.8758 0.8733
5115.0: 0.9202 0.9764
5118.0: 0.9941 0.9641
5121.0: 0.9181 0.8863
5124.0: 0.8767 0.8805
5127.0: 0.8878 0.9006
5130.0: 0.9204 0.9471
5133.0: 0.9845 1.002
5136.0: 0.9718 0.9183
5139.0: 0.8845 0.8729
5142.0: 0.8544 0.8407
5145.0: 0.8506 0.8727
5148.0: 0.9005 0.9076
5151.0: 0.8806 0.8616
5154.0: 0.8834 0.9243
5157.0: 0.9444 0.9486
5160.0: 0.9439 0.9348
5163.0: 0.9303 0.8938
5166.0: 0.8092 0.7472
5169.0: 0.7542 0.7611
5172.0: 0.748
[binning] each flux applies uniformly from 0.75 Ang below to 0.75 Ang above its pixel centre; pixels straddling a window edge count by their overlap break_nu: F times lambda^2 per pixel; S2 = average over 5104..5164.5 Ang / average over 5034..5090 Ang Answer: 1.0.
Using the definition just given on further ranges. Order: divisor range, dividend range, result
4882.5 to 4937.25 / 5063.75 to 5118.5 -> 1.10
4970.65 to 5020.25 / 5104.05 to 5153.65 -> 1.03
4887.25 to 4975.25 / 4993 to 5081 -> 1.05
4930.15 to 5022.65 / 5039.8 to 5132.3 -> 1.04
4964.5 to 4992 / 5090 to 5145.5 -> 1.05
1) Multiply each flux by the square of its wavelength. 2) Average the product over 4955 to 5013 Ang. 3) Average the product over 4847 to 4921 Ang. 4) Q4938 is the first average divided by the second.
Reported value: 1.07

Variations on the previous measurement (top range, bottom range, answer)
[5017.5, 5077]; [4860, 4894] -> 1.11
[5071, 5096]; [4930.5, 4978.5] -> 1.07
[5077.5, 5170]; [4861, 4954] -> 1.10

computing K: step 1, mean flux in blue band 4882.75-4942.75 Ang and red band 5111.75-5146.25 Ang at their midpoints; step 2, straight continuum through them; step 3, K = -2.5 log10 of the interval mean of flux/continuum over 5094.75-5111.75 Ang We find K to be -0.01 mag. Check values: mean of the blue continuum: 0.902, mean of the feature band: 0.916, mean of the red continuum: 0.913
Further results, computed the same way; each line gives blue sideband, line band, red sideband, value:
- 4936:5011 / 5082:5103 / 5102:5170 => -0.05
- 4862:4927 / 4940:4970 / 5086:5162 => -0.03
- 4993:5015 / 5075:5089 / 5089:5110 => 0.01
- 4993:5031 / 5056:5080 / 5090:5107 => 0.01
